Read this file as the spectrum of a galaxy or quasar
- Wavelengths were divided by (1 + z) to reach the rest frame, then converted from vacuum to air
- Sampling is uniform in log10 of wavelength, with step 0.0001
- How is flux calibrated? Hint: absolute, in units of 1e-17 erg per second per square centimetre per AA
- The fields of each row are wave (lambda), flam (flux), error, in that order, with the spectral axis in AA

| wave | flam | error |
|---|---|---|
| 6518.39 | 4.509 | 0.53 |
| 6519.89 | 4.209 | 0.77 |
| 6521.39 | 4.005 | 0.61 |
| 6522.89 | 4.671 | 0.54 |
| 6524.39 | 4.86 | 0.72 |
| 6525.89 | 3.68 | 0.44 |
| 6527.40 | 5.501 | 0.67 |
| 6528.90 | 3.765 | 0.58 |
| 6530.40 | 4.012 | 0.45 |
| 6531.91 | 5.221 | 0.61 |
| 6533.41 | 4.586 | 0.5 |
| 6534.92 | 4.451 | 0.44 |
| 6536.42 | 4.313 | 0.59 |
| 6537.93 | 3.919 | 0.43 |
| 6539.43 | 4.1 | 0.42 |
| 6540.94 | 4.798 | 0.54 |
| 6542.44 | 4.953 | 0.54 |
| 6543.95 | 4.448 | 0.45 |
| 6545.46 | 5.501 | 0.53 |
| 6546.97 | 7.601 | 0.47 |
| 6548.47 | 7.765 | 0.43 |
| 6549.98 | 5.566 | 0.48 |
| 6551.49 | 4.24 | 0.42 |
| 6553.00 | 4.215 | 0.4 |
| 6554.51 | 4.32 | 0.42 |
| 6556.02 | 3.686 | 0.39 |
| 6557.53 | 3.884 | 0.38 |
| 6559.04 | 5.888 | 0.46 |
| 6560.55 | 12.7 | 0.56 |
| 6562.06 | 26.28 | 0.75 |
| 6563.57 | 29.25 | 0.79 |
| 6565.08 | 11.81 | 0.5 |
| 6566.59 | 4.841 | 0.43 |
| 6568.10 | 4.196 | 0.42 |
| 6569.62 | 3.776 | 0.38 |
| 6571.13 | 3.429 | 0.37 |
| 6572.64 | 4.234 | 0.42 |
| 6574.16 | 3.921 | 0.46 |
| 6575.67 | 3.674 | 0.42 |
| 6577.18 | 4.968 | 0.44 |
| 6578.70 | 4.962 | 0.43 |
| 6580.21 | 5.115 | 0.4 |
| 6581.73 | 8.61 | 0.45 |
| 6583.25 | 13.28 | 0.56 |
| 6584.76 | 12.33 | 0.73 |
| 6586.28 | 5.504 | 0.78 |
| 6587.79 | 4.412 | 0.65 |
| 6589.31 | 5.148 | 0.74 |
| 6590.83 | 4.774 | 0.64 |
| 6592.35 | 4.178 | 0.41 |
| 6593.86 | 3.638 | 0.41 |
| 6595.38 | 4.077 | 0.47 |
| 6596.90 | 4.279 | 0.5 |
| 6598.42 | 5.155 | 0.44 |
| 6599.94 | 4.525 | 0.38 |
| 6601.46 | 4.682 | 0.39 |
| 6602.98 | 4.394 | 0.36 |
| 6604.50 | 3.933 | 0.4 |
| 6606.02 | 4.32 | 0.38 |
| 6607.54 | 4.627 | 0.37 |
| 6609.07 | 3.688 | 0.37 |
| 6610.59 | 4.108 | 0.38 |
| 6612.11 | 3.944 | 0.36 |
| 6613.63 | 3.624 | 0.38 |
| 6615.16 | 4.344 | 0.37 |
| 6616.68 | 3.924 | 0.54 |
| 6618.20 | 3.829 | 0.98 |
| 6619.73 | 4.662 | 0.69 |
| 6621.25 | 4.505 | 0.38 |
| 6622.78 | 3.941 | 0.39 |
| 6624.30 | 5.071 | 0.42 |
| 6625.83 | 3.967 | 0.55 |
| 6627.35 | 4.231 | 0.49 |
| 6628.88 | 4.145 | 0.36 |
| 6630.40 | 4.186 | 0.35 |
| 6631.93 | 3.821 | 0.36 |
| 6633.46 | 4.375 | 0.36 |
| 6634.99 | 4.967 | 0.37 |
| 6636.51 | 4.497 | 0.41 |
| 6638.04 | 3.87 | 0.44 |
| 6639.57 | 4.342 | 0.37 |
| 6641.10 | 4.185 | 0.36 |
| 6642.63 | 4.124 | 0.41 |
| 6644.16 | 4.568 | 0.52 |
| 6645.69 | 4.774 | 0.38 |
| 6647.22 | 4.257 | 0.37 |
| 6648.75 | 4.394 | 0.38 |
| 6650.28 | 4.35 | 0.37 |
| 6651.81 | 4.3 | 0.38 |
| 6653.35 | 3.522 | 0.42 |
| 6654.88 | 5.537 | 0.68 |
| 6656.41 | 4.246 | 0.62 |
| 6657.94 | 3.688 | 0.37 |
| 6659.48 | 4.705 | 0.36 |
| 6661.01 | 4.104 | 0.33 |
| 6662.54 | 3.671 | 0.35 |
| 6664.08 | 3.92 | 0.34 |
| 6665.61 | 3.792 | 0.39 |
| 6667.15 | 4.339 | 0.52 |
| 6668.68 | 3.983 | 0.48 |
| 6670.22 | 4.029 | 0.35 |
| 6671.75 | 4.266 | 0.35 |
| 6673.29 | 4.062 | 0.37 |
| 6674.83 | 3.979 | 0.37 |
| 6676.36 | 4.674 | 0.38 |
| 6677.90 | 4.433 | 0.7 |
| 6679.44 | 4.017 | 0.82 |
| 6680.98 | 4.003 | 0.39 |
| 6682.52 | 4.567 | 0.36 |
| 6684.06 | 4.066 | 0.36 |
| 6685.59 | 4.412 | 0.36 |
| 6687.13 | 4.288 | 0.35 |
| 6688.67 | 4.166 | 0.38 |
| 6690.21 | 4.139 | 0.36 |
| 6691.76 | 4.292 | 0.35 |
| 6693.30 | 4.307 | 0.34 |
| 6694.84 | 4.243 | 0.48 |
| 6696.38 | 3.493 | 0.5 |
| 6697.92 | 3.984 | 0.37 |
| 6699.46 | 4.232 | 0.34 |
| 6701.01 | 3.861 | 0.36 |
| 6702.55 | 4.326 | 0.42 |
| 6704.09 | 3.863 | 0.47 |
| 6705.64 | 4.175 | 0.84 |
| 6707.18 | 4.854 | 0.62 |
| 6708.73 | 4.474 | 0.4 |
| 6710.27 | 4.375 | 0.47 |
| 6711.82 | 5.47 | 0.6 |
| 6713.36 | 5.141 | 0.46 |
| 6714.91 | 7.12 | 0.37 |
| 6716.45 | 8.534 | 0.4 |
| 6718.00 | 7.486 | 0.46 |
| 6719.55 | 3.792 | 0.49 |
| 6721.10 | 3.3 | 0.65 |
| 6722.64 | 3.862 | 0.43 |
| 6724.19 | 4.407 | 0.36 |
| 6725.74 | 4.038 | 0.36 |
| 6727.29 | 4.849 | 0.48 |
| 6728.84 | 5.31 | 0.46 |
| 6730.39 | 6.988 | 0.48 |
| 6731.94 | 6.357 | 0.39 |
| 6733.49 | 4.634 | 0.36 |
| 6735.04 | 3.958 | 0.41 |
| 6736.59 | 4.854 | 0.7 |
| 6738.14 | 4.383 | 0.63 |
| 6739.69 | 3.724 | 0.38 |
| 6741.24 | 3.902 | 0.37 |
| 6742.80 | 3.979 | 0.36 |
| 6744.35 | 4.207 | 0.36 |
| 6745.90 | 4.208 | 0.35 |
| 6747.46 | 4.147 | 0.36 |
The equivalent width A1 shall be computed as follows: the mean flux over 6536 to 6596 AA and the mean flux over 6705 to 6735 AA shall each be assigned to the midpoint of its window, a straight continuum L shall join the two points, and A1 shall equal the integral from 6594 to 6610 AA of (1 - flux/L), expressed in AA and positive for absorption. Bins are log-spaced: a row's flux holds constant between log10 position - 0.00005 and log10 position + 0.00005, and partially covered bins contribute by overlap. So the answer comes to 5.1 AA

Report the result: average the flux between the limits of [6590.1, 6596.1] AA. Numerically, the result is 4.17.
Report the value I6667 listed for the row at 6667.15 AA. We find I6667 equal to 4.339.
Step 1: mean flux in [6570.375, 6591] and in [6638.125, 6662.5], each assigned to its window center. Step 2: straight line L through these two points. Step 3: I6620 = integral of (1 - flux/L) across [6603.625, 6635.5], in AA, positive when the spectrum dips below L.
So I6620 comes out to 5.5 AA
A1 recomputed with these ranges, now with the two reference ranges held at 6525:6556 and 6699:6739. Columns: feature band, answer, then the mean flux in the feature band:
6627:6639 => 1.5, 4.26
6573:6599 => -4.8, 5.75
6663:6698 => 5.5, 4.15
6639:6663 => 2.9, 4.31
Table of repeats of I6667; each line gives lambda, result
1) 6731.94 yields 6.357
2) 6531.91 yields 5.221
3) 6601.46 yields 4.682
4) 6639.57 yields 4.342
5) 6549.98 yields 5.566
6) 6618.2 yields 3.829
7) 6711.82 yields 5.47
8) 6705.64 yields 4.175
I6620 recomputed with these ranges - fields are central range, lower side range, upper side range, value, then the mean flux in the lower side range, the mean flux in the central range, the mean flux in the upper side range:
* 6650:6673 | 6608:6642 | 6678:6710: 0.2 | 4.2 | 4.16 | 4.2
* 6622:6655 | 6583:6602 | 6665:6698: 3.8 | 5.66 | 4.31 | 4.17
